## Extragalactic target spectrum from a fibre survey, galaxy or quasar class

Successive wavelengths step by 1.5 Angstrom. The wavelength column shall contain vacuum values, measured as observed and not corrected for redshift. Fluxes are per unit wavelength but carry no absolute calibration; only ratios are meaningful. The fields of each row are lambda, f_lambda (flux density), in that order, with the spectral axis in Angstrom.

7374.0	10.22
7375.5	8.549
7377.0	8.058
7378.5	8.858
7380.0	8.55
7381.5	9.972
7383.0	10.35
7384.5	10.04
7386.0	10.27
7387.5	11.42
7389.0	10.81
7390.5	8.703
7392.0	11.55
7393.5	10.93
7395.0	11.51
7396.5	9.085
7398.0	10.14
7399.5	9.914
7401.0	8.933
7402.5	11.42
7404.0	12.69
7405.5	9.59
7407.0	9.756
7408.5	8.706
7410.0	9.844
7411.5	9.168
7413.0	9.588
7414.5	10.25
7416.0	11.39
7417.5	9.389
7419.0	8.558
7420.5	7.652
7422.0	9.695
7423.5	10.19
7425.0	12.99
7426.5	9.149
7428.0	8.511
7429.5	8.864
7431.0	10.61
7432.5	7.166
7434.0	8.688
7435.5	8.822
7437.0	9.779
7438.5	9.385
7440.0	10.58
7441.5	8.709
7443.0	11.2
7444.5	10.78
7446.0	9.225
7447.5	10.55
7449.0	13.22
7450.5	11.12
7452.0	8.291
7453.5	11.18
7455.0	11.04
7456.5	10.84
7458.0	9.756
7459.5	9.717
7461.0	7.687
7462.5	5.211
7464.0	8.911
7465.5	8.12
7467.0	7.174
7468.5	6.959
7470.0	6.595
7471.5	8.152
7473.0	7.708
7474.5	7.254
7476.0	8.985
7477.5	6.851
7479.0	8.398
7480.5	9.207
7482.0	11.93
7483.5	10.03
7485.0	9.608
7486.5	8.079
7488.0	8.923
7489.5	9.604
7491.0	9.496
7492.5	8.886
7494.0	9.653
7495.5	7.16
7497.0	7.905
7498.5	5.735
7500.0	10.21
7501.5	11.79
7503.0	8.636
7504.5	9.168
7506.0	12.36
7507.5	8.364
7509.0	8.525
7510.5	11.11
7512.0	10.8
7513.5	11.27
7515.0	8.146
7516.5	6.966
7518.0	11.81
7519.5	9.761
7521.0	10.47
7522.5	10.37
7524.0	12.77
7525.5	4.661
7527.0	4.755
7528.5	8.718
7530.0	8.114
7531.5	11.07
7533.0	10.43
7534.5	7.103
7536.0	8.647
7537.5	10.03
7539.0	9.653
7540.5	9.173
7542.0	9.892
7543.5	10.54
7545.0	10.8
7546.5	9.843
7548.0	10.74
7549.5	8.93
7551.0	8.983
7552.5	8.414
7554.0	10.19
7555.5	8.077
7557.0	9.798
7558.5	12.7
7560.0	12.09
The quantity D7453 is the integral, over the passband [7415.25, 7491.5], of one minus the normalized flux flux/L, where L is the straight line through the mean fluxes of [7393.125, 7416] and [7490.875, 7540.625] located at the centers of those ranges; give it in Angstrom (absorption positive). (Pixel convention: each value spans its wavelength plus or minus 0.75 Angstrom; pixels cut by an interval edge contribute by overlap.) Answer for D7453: 3.8 Angstrom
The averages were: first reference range 10.1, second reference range 9.22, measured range 9.25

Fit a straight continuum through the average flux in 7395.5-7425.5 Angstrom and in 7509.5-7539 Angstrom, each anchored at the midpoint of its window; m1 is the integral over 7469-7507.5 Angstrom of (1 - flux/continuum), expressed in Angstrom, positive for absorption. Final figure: 2.6 Angstrom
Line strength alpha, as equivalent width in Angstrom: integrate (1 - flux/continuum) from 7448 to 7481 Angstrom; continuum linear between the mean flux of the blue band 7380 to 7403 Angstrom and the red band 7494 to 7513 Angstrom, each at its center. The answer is 3.16 Angstrom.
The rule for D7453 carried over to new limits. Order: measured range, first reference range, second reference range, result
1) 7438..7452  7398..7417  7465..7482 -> -2.47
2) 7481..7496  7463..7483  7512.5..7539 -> -1.65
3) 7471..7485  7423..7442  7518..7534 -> 0.86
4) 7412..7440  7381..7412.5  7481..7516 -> 1.37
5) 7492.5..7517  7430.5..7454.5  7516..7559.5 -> 0.97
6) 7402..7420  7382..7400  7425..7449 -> 0.21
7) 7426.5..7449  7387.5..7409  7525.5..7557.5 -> 0.87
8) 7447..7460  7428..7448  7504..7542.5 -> -1.59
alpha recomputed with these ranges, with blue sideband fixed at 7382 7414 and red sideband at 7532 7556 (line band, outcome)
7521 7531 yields 1.2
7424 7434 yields 0.6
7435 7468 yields 1.2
